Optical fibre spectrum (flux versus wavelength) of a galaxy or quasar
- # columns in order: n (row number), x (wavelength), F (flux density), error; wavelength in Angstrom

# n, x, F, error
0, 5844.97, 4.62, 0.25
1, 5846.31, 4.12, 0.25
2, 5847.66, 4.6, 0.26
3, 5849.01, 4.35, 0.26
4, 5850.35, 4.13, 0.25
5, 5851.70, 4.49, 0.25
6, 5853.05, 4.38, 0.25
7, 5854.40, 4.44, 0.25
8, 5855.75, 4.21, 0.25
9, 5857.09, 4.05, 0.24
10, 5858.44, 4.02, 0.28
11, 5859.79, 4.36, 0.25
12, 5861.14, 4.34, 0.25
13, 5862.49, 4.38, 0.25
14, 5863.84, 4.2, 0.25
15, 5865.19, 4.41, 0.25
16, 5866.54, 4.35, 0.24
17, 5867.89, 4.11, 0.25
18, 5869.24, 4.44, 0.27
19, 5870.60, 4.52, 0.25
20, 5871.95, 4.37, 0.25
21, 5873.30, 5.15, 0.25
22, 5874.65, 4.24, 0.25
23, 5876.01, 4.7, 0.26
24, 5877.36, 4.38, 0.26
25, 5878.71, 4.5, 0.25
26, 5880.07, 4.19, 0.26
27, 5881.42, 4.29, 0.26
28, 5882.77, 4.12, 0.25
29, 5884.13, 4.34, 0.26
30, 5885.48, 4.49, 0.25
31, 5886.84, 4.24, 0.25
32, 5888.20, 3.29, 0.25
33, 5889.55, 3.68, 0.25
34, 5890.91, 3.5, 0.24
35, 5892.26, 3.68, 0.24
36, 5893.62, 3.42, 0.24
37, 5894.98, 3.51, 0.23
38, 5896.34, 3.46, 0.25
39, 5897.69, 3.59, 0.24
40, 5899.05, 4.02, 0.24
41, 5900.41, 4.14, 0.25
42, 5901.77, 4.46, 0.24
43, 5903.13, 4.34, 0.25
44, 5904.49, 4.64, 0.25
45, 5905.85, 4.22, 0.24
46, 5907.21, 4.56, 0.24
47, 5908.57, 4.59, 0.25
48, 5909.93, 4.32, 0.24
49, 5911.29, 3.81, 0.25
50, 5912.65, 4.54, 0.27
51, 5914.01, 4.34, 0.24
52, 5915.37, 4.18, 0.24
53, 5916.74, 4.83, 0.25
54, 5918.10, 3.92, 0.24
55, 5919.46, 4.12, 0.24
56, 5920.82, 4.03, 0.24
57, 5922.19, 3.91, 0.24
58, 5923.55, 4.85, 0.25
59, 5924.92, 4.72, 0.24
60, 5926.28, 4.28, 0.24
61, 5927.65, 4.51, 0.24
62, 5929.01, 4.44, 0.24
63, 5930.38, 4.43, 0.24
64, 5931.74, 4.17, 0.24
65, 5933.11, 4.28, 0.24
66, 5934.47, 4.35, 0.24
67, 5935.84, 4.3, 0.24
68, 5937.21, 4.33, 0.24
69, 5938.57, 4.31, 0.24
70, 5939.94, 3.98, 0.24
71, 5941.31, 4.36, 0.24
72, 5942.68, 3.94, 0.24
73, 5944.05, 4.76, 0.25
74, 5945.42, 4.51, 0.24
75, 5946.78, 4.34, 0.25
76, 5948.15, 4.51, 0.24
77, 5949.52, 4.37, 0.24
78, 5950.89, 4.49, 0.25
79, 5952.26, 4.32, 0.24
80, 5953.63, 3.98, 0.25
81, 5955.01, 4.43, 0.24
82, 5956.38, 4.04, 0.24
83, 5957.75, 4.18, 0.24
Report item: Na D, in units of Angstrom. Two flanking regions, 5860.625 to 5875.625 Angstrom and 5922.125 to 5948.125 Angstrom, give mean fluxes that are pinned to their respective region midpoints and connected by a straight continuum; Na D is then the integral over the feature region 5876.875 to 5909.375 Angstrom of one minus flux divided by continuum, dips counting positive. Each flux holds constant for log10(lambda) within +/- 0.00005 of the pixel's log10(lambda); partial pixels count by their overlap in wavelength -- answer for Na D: 2.4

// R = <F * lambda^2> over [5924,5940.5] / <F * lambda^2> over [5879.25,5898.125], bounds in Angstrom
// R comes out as 1.15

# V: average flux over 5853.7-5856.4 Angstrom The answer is 4.32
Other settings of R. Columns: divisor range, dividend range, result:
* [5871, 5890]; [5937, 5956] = 1.03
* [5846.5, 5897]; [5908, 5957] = 1.05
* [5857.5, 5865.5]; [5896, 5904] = 0.96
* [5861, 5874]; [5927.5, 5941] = 0.99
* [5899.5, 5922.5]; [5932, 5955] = 1.02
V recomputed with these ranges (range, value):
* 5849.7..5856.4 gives 4.33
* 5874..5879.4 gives 4.45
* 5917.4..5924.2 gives 4.17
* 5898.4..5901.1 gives 4.08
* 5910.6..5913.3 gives 4.17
